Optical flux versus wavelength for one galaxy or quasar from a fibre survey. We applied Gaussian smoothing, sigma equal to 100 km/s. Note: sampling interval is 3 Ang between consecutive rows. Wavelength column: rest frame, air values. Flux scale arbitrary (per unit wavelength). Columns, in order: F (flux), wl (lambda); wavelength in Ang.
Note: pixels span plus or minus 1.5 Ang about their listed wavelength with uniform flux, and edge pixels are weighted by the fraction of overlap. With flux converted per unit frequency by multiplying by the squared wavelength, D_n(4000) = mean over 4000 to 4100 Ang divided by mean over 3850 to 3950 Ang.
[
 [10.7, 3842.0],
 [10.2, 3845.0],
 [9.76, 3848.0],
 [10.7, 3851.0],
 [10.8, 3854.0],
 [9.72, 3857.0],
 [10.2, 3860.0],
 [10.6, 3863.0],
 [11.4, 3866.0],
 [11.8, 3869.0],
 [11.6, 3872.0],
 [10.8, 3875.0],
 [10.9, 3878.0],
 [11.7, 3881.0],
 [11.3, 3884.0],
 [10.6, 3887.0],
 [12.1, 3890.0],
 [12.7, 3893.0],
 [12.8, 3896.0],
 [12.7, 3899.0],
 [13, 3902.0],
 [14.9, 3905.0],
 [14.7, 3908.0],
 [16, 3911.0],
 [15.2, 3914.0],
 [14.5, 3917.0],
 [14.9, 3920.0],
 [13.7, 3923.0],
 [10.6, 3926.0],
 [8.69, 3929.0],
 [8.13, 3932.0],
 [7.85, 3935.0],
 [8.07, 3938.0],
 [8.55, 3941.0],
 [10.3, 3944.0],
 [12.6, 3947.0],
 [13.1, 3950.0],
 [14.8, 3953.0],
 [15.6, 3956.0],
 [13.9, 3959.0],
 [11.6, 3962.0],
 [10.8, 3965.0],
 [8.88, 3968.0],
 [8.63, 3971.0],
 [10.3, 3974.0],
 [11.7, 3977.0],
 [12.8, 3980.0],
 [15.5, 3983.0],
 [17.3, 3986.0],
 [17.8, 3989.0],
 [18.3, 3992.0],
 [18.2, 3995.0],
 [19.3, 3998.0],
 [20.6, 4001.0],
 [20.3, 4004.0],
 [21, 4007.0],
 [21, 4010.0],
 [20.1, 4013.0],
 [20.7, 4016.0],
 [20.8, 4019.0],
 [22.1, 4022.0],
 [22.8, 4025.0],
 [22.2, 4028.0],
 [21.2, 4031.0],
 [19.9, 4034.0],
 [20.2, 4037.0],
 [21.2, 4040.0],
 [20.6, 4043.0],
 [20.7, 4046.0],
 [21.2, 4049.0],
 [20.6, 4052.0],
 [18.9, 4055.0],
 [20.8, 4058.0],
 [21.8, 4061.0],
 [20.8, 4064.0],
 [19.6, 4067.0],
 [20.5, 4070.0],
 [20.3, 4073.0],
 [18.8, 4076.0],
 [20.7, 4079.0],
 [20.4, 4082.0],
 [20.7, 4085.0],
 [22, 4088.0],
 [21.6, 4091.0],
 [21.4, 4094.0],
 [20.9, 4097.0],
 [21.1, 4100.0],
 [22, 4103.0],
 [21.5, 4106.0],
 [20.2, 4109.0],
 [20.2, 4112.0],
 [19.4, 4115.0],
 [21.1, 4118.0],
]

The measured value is 1.92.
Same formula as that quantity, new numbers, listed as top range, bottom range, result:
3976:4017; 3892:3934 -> 1.47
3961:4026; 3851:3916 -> 1.47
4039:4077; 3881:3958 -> 1.78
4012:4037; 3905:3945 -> 1.90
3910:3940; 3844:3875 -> 1.12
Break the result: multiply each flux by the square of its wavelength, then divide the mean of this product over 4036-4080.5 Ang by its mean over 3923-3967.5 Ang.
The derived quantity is 1.95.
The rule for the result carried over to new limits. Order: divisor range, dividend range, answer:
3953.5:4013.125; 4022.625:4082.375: 1.37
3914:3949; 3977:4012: 1.71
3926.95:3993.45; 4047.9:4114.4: 1.82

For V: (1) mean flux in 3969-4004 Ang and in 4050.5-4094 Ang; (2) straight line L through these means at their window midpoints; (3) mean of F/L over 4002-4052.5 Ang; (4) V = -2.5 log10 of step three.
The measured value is -0.17 mag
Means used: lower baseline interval 15.6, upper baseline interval 20.6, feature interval 21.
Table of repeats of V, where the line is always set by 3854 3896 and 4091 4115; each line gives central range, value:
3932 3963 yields 0.25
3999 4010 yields -0.22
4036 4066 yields -0.11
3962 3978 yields 0.44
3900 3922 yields -0.15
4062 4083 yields -0.03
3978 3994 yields -0.02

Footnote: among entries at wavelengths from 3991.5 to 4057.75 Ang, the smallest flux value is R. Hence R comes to 18.2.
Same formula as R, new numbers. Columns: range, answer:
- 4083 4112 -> 20.2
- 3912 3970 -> 7.85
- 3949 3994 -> 8.63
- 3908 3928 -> 10.6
